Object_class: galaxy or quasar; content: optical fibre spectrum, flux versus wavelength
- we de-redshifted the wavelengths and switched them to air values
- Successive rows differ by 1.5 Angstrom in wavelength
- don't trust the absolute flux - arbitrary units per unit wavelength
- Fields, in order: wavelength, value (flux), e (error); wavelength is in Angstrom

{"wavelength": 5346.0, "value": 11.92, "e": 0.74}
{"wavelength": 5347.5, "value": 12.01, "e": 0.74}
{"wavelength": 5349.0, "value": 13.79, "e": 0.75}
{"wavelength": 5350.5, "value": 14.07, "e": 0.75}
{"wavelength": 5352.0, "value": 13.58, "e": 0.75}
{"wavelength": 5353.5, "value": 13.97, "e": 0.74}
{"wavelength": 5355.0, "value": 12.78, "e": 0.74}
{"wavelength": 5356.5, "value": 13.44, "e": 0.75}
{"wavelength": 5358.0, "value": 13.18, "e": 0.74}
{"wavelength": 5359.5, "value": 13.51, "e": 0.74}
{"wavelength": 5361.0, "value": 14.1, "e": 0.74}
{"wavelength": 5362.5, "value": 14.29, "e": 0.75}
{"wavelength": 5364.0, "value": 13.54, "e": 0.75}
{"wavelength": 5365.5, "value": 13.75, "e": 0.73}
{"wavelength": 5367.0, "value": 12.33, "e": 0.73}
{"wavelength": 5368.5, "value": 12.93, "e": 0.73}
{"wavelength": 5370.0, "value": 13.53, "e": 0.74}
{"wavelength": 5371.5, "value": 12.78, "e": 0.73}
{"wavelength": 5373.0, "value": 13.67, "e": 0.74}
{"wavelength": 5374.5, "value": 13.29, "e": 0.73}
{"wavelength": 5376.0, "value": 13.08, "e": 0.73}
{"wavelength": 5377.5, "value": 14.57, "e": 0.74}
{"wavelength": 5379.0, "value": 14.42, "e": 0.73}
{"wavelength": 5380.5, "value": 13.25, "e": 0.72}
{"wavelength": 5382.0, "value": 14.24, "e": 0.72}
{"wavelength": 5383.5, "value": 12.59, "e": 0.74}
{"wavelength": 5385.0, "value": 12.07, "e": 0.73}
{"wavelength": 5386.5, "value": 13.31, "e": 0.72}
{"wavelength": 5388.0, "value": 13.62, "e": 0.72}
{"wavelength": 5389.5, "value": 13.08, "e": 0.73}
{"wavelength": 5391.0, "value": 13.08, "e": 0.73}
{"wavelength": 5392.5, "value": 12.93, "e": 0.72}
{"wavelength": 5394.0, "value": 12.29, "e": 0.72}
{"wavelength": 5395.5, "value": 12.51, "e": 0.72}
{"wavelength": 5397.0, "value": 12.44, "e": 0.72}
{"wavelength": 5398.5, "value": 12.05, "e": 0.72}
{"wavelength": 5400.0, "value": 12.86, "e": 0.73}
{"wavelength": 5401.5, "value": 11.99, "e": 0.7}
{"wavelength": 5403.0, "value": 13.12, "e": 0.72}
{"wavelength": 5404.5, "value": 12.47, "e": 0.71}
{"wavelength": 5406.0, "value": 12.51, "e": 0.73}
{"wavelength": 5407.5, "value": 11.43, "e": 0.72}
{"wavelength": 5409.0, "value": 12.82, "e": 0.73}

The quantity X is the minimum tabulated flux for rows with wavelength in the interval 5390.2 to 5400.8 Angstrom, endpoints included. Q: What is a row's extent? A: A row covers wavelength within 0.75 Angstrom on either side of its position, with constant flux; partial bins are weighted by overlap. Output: 12.05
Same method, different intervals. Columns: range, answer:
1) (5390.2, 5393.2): 12.93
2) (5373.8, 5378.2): 13.08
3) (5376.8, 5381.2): 13.25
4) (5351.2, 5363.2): 12.78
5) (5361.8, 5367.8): 12.33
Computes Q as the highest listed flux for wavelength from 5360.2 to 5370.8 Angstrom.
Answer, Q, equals 14.29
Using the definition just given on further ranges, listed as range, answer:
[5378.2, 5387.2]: 14.42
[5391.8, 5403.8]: 13.12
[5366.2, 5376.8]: 13.67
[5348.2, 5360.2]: 14.07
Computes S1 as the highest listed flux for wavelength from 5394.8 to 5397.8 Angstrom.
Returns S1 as 12.51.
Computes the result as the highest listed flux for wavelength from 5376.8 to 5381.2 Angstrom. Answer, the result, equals 14.57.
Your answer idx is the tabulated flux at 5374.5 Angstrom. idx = 13.29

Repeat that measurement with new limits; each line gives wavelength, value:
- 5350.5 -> 14.07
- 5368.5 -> 12.93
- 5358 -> 13.18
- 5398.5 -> 12.05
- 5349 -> 13.79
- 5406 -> 12.51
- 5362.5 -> 14.29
